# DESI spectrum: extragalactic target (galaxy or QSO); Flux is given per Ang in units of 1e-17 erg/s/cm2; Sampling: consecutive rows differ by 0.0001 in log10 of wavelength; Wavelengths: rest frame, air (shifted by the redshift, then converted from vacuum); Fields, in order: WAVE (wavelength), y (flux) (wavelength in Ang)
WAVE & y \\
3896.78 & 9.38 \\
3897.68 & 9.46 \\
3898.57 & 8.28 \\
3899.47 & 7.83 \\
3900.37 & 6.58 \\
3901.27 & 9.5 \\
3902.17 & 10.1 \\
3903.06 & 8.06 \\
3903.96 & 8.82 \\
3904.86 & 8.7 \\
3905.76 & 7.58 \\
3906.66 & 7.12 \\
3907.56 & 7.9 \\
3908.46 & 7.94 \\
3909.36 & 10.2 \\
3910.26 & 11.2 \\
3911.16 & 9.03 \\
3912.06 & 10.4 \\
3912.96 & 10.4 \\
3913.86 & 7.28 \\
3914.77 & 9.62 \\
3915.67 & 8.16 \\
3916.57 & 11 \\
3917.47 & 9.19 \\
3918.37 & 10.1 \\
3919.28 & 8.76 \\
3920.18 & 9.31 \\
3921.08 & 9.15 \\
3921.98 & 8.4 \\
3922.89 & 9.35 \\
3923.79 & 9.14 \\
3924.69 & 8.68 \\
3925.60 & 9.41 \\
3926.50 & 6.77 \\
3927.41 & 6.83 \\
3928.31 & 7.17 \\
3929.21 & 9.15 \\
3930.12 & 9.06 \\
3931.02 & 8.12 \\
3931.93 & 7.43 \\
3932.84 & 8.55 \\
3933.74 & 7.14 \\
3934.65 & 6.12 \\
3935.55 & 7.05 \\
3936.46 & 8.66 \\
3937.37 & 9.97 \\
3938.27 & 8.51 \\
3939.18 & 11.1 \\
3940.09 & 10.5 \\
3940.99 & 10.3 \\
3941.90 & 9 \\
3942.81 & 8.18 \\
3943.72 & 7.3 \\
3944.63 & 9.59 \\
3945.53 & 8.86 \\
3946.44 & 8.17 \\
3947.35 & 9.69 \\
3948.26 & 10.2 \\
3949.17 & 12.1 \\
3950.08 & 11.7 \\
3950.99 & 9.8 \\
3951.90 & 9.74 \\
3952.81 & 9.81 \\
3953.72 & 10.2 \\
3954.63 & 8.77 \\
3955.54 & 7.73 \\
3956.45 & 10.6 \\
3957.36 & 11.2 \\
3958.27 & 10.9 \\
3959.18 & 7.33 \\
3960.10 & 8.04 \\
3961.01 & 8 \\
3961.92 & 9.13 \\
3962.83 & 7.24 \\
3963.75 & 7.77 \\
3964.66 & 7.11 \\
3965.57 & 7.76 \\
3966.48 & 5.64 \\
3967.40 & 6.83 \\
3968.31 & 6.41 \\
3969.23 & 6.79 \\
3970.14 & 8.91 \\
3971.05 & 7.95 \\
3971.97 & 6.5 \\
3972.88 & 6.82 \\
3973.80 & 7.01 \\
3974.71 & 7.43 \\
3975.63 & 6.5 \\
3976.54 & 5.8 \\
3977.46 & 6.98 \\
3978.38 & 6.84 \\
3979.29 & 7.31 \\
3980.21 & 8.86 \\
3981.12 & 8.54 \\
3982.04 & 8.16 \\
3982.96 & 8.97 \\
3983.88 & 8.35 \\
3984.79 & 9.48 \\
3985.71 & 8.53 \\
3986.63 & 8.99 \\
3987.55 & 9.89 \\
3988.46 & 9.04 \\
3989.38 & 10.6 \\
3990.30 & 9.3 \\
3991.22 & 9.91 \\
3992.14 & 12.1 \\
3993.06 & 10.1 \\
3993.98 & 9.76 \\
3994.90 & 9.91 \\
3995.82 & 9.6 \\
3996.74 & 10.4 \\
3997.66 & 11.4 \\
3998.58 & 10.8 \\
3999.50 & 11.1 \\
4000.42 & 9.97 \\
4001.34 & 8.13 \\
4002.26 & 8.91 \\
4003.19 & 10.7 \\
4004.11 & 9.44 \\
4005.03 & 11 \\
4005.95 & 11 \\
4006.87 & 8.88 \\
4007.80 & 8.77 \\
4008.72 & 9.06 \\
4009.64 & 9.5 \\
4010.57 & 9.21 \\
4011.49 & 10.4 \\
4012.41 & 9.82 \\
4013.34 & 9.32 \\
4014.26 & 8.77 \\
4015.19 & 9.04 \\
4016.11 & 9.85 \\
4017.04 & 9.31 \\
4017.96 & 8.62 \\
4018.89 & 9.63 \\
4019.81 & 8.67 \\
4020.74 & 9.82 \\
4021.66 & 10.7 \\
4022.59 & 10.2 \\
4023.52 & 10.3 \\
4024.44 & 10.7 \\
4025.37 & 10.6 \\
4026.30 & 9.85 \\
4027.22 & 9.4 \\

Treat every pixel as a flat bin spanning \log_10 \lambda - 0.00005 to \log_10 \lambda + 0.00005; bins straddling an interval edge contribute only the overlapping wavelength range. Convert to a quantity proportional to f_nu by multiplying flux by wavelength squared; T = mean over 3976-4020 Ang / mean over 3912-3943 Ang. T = 1.10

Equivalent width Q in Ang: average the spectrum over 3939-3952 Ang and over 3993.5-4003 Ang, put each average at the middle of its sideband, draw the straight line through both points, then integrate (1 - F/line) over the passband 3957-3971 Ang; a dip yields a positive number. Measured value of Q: 2.7 Ang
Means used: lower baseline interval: 9.72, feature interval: 7.92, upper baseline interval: 10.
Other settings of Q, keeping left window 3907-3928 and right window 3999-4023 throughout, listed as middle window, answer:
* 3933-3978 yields 3.87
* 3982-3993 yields -0.06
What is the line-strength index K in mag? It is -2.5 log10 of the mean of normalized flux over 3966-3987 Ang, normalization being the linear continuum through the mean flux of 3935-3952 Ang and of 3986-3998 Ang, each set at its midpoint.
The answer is 0.29 mag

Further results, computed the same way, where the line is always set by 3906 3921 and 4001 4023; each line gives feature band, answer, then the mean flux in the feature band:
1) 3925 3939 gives 0.15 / 8.06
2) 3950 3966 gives 0.04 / 8.99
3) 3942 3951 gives -0.02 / 9.52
